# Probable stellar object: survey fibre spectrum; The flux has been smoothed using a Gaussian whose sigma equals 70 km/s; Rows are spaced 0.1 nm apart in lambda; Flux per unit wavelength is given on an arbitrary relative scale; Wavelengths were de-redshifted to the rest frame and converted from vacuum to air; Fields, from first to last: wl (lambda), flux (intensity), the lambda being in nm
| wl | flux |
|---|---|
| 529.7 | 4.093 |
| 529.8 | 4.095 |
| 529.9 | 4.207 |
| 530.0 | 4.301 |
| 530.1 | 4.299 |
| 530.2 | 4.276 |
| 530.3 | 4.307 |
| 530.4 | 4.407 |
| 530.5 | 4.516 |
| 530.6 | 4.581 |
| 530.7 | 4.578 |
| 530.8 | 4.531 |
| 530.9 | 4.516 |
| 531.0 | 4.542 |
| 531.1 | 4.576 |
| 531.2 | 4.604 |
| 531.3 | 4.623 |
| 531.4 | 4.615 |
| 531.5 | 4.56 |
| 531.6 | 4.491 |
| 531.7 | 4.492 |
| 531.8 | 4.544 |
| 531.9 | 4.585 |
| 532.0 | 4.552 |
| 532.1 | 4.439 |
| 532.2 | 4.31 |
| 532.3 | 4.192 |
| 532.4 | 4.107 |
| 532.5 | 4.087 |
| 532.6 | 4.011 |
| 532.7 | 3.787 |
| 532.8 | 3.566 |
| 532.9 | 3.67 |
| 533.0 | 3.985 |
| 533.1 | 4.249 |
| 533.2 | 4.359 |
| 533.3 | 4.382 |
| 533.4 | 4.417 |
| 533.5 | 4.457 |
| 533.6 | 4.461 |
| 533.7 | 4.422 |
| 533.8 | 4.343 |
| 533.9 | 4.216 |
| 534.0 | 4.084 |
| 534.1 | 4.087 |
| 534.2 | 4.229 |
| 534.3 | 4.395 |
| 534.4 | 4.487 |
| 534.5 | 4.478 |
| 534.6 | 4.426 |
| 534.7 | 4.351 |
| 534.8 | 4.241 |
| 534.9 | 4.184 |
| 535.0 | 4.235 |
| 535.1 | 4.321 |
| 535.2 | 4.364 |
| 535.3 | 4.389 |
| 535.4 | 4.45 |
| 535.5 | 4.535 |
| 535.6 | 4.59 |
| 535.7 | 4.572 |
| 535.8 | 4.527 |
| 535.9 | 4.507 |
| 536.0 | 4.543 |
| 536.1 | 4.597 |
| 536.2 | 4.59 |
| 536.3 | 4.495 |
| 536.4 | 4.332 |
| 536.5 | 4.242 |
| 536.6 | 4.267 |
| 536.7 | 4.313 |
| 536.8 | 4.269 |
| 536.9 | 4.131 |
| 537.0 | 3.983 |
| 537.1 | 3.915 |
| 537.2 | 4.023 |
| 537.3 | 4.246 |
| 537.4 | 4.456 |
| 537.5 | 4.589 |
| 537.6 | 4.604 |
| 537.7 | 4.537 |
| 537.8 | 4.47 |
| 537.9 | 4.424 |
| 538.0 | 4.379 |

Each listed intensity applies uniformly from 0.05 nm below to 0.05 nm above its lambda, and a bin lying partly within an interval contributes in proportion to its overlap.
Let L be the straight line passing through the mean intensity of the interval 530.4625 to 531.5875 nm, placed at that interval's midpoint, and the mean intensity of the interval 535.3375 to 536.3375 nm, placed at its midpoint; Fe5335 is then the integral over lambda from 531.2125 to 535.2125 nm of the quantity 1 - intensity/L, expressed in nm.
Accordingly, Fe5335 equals 0.225 nm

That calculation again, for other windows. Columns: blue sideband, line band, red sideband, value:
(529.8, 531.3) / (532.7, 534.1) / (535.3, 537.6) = 0.07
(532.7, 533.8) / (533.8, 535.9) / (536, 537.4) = -0.07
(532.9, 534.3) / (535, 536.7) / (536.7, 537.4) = -0.11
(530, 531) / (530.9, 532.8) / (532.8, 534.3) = -0.01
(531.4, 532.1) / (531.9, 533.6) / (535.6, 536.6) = 0.13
